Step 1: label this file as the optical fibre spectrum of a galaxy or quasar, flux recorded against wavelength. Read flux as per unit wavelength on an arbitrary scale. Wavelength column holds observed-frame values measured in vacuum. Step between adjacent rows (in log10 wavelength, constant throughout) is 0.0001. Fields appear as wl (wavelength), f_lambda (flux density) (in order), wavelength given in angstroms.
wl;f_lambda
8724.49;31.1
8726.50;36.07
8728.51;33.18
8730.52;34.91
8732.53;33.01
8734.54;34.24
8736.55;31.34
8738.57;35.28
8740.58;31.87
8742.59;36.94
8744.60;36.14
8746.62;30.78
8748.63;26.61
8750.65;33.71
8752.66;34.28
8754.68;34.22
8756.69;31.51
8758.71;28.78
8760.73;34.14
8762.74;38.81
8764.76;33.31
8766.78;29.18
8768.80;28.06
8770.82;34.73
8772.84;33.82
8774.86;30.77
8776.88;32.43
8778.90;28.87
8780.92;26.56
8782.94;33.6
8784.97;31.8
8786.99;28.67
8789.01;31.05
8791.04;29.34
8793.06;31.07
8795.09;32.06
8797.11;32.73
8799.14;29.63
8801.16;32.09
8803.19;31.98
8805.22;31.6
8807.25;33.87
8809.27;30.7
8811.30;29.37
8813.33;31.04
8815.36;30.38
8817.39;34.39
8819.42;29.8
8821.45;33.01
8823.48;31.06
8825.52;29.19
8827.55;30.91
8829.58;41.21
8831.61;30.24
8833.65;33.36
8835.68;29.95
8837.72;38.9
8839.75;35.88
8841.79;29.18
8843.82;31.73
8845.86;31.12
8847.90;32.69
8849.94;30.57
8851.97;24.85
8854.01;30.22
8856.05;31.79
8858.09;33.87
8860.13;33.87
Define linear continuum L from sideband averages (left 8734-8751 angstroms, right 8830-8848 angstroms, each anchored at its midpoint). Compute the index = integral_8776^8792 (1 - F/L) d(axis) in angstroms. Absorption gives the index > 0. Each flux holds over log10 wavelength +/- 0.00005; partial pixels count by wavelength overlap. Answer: 1.3 angstroms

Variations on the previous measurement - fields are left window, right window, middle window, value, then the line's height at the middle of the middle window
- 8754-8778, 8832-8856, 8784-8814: 0.9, 32.1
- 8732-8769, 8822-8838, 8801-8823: 0.8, 32.8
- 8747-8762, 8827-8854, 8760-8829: 1.3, 32.1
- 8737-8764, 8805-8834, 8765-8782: 1.1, 32.8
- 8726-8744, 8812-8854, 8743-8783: 1.7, 33.5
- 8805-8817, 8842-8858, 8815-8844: -1.6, 31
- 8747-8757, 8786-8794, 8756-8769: -0.3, 31.5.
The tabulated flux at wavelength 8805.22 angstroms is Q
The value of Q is 31.6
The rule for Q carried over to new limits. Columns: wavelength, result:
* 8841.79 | 29.18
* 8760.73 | 34.14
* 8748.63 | 26.61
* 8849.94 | 30.57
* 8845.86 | 31.12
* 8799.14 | 29.63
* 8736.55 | 31.34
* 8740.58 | 31.87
